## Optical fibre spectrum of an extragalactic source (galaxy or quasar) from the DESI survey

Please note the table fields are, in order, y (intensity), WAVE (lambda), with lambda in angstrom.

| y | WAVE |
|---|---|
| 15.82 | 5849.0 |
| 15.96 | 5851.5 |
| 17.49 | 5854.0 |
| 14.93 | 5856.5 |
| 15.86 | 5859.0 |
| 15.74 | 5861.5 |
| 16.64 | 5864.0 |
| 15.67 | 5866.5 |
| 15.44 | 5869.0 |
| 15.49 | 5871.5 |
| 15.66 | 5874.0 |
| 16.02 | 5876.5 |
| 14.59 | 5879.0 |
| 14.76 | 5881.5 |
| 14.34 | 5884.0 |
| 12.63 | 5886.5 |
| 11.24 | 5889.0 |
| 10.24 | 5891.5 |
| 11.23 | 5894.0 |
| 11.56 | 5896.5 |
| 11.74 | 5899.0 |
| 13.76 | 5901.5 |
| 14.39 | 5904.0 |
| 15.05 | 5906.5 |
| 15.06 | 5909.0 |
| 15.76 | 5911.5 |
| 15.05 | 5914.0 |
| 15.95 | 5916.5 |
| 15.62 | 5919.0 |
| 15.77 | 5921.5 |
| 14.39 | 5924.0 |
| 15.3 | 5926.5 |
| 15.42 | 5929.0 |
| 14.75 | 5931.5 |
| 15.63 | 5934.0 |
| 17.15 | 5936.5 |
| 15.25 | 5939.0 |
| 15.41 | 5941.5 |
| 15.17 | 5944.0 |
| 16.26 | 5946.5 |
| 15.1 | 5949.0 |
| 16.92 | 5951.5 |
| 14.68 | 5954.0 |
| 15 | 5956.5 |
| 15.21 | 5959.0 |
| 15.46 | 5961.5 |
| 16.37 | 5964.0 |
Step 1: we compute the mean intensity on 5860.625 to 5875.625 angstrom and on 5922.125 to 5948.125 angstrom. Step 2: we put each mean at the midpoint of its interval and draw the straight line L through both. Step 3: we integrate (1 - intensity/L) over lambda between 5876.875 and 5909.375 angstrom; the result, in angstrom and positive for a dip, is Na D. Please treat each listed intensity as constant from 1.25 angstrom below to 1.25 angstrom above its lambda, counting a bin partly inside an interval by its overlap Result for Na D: 5.2 angstrom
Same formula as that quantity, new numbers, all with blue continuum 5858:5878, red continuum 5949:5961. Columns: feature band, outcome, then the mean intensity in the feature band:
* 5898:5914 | 1.3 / 14.4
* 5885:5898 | 3.5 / 11.4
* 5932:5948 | -0.3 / 15.8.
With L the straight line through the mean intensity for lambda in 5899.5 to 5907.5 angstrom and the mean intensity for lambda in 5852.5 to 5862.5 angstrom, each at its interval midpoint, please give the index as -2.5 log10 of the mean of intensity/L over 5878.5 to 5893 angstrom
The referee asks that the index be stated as 0.16 mag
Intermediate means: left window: 16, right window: 14.1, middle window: 12.9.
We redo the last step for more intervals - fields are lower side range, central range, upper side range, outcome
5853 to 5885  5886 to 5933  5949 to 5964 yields 0.12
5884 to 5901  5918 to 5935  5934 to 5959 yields -0.08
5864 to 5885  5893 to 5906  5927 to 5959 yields 0.21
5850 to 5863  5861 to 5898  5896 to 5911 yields 0.07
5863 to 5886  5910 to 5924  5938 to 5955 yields 0.00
